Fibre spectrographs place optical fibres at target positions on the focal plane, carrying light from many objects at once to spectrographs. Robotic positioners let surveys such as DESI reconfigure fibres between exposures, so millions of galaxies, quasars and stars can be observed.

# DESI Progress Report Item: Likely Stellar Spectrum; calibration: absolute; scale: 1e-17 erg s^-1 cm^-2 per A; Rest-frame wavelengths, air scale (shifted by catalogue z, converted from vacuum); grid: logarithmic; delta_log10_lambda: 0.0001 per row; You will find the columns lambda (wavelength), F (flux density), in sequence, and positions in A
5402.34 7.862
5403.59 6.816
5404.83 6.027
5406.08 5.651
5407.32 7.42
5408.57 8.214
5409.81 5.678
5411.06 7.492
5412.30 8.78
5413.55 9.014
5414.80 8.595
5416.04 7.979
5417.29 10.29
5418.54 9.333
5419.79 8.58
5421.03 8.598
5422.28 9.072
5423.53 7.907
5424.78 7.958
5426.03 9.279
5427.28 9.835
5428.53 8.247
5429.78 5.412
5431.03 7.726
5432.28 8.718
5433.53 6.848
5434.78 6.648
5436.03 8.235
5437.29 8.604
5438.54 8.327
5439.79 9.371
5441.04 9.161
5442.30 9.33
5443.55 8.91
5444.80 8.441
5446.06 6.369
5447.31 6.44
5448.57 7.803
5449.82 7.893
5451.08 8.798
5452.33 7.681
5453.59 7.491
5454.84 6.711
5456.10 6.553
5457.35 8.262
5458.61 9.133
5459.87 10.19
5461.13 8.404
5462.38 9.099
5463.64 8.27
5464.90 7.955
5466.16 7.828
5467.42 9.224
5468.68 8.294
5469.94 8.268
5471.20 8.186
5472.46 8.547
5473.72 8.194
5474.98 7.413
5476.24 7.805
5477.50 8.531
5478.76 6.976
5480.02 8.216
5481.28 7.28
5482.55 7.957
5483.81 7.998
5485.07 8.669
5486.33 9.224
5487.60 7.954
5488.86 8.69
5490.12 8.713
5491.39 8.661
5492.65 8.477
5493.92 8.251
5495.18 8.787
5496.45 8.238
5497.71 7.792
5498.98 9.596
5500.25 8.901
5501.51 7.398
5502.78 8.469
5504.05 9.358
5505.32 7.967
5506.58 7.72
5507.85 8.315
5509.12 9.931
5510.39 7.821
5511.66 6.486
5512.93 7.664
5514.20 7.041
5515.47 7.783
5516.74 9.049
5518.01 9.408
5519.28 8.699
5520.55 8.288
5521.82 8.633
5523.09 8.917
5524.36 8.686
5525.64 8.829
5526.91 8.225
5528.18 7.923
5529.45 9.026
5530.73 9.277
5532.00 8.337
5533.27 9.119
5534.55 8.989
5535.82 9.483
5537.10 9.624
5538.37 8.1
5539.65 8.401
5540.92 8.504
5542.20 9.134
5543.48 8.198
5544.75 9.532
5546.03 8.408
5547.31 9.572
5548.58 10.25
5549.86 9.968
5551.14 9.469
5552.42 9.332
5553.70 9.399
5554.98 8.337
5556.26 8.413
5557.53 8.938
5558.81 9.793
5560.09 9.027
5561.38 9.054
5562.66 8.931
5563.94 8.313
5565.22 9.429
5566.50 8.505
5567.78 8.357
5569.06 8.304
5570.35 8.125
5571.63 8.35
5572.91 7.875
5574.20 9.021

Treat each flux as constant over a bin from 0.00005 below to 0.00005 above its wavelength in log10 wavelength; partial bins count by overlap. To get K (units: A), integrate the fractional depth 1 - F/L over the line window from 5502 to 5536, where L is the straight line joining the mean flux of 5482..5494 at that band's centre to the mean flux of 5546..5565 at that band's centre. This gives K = 1.2 A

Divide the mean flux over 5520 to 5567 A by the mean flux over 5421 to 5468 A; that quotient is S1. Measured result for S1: 1.09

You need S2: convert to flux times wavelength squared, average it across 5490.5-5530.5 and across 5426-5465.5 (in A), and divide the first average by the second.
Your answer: 1.1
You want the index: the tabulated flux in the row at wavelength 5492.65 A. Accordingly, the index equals 8.477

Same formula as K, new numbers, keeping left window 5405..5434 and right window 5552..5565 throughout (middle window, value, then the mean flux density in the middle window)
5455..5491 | 0.7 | 8.26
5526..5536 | 0.0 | 8.77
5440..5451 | 0.2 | 8.13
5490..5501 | 0.0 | 8.58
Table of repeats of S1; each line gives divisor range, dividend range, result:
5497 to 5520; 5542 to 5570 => 1.09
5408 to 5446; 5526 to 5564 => 1.08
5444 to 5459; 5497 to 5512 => 1.09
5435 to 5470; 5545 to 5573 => 1.09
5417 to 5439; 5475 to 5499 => 1.00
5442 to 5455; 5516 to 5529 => 1.11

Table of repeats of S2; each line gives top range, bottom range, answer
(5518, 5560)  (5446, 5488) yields 1.14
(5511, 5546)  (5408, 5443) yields 1.07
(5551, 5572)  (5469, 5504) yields 1.09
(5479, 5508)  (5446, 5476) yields 1.05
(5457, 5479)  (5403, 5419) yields 1.10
